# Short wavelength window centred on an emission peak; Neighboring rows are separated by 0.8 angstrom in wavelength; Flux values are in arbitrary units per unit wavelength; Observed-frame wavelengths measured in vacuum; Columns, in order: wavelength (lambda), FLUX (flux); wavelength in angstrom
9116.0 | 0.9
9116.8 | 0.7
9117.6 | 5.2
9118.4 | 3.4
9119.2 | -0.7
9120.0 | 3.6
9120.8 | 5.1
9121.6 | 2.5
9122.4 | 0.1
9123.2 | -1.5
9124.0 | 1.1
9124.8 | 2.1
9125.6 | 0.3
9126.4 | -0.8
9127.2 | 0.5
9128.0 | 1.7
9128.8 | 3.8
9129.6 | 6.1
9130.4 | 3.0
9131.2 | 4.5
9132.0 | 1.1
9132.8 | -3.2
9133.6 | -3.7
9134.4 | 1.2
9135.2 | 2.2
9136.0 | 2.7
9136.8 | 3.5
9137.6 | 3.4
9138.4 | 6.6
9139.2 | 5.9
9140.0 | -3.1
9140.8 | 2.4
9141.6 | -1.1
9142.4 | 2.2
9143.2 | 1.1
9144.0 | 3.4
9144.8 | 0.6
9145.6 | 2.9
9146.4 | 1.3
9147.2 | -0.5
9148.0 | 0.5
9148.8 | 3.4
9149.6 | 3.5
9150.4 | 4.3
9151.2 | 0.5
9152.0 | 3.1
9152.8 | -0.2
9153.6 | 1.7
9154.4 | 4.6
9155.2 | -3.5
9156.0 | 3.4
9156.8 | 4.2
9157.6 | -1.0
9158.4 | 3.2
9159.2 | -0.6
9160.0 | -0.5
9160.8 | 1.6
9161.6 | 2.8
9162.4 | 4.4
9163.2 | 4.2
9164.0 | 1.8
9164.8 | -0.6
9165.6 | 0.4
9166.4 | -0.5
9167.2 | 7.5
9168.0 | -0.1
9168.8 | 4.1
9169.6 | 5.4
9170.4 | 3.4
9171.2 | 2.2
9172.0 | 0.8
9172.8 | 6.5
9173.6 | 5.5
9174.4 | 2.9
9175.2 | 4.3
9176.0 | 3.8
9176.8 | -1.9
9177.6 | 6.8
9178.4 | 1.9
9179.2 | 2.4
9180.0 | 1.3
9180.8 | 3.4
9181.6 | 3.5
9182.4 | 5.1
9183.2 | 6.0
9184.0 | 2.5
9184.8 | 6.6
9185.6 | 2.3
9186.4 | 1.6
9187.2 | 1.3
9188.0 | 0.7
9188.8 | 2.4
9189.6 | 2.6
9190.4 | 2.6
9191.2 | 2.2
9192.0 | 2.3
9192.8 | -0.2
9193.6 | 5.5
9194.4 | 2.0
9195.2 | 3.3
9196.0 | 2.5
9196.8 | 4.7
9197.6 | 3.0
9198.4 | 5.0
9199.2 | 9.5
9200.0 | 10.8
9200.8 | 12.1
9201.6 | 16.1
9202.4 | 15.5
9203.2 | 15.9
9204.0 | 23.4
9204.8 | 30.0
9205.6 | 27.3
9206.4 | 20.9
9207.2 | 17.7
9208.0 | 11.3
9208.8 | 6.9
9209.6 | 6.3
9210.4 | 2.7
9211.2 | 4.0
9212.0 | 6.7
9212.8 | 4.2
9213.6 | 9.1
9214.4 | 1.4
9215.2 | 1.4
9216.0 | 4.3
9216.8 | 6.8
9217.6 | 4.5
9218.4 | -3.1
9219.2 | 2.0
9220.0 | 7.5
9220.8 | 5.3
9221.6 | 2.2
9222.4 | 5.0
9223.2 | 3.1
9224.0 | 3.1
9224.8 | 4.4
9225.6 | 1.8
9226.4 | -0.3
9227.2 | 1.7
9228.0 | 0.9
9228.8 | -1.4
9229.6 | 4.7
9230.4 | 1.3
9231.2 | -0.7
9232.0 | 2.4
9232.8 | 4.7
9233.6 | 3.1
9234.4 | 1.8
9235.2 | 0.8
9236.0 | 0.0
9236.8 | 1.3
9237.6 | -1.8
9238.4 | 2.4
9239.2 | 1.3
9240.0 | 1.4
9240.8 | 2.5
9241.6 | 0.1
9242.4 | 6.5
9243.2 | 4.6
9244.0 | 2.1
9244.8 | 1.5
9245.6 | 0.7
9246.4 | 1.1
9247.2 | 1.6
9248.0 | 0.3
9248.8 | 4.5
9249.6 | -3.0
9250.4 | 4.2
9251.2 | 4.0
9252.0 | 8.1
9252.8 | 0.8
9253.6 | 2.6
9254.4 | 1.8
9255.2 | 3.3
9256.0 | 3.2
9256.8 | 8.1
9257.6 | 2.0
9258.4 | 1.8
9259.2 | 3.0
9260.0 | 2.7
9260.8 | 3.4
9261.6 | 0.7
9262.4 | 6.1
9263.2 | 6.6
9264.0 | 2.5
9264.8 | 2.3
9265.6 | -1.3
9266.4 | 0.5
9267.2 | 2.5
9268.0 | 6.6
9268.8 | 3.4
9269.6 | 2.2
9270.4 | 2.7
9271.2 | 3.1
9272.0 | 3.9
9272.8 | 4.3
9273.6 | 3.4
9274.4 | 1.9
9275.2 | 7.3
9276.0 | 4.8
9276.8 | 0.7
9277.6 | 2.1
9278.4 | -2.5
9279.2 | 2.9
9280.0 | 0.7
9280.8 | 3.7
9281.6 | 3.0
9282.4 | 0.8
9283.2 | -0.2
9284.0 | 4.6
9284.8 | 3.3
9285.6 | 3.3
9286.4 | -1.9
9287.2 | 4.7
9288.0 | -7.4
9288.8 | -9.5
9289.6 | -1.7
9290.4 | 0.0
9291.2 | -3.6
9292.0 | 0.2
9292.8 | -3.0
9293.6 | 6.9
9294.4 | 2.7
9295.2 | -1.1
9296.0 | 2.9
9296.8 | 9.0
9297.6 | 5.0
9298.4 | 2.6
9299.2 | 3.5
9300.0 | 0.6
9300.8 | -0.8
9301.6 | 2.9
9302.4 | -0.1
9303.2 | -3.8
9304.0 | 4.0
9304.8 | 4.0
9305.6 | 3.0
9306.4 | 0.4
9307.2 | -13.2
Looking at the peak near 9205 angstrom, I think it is Hgamma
